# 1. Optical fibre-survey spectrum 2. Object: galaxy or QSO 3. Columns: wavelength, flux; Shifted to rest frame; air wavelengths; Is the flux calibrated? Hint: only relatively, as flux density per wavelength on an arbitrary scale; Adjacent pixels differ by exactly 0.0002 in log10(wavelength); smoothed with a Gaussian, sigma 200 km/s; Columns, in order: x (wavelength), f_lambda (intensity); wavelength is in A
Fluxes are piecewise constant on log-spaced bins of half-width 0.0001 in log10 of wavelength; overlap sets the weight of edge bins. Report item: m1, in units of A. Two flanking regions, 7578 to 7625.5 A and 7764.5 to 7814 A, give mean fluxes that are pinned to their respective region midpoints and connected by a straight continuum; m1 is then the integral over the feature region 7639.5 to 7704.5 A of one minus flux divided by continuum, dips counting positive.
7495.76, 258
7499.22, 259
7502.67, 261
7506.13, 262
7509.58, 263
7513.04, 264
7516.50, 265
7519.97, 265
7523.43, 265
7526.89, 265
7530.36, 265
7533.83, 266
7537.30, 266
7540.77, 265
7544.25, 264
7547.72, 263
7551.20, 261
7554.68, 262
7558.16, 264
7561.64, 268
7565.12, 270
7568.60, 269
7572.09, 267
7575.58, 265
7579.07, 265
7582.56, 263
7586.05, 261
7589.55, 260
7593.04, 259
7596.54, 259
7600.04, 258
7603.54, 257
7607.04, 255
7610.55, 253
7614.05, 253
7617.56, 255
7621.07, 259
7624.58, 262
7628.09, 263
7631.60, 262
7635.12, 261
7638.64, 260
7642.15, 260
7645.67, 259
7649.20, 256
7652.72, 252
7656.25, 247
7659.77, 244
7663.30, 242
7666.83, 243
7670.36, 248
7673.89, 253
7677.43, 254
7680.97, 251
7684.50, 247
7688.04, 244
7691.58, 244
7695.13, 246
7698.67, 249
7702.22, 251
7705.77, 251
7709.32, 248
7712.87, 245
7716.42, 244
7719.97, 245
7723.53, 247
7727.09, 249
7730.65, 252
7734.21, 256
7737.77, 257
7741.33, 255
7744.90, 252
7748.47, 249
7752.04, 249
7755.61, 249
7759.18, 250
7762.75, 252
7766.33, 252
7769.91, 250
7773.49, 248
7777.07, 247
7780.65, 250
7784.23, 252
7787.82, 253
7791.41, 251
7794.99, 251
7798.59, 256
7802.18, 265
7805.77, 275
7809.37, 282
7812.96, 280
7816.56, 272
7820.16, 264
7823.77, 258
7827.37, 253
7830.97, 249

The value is 2.1 A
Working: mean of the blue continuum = 258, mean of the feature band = 250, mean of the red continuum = 258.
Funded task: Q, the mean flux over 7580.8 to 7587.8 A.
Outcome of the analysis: 262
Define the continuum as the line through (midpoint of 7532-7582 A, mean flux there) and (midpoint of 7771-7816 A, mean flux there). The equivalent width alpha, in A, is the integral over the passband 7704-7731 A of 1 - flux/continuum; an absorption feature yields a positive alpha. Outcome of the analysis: 1.4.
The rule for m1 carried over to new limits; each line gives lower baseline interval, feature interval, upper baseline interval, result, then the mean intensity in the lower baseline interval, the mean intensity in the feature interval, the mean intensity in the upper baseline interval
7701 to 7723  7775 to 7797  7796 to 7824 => 1.08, 247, 251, 269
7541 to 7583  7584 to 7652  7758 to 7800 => 0.78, 265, 258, 251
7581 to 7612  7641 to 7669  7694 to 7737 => 0.39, 258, 250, 249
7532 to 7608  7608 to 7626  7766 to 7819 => 0.42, 263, 256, 259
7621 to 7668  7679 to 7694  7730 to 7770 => 0.43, 255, 247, 252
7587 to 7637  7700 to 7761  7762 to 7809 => 1.43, 258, 250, 255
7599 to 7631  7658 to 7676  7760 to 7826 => 0.81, 257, 246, 259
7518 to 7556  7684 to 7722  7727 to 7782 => 1.12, 264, 247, 251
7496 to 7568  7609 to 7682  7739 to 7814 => 1.66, 264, 254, 255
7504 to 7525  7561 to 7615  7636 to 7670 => -0.83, 264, 261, 252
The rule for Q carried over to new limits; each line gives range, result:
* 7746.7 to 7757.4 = 249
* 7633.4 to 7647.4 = 260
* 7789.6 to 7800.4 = 253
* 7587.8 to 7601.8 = 259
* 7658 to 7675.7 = 246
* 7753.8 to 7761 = 250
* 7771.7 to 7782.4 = 248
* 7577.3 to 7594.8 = 262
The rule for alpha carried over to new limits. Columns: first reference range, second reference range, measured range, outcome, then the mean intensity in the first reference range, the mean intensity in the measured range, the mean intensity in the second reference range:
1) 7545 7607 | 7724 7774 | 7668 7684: 0.3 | 263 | 251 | 251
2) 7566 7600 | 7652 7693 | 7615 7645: -0.6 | 263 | 260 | 247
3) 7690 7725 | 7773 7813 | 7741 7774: 0.4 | 247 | 250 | 259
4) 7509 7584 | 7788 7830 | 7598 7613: 0.5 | 265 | 256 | 264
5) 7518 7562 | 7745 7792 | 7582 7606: 0.2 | 264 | 259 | 250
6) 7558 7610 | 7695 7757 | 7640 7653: 0.0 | 262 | 257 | 250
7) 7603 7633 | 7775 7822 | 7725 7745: 0.5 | 258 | 254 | 261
